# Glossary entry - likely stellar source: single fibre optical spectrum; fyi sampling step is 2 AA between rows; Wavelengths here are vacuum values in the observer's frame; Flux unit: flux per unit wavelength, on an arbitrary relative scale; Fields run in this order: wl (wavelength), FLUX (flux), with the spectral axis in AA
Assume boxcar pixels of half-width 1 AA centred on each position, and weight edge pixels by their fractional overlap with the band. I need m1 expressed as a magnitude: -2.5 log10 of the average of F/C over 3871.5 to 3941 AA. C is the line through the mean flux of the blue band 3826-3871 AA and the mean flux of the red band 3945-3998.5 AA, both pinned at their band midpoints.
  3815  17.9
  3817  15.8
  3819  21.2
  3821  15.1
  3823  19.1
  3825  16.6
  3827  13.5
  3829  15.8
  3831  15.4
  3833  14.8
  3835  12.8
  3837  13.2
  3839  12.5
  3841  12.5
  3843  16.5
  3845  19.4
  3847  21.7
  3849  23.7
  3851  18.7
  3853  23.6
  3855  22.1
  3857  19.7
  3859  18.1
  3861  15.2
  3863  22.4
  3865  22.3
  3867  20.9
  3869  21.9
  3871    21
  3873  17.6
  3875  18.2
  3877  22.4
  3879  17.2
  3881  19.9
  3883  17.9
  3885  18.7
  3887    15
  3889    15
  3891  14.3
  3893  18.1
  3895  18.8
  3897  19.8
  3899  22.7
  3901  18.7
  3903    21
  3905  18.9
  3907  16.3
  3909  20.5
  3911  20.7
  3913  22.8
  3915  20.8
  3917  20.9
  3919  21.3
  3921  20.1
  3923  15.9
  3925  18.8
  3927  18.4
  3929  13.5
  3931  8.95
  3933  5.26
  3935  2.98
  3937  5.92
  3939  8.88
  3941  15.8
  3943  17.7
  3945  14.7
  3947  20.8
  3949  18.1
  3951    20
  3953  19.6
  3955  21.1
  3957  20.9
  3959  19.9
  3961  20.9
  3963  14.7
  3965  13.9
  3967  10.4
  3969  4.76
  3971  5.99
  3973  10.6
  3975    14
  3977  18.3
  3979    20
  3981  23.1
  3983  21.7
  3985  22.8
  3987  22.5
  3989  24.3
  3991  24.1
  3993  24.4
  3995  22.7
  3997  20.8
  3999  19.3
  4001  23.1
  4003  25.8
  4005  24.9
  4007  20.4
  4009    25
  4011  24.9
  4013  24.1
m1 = 0.08 mag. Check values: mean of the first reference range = 18.1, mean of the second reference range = 18.4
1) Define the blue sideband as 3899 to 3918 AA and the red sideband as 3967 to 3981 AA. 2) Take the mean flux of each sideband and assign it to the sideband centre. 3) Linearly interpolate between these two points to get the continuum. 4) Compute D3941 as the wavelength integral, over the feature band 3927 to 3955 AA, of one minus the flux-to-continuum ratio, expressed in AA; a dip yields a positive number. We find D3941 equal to 4.4 AA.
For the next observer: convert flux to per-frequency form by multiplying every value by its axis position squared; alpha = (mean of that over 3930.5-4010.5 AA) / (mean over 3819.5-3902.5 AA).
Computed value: 1.03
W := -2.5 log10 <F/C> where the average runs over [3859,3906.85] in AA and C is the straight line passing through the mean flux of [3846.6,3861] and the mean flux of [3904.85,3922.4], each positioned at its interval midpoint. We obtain 0.08 mag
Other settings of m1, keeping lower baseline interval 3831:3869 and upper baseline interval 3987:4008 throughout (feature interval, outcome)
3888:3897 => 0.165 mag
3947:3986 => 0.280 mag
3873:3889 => 0.064 mag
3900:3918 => 0.007 mag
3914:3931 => 0.138 mag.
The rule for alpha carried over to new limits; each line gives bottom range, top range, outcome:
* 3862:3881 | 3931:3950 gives 0.61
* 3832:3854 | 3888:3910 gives 1.11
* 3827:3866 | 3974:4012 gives 1.34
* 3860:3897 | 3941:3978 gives 0.88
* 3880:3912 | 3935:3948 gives 0.73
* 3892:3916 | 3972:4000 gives 1.08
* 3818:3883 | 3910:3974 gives 0.89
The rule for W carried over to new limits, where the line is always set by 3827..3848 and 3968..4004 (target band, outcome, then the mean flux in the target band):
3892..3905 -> -0.16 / 19.8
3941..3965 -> -0.01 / 18.6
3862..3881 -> -0.25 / 20.4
